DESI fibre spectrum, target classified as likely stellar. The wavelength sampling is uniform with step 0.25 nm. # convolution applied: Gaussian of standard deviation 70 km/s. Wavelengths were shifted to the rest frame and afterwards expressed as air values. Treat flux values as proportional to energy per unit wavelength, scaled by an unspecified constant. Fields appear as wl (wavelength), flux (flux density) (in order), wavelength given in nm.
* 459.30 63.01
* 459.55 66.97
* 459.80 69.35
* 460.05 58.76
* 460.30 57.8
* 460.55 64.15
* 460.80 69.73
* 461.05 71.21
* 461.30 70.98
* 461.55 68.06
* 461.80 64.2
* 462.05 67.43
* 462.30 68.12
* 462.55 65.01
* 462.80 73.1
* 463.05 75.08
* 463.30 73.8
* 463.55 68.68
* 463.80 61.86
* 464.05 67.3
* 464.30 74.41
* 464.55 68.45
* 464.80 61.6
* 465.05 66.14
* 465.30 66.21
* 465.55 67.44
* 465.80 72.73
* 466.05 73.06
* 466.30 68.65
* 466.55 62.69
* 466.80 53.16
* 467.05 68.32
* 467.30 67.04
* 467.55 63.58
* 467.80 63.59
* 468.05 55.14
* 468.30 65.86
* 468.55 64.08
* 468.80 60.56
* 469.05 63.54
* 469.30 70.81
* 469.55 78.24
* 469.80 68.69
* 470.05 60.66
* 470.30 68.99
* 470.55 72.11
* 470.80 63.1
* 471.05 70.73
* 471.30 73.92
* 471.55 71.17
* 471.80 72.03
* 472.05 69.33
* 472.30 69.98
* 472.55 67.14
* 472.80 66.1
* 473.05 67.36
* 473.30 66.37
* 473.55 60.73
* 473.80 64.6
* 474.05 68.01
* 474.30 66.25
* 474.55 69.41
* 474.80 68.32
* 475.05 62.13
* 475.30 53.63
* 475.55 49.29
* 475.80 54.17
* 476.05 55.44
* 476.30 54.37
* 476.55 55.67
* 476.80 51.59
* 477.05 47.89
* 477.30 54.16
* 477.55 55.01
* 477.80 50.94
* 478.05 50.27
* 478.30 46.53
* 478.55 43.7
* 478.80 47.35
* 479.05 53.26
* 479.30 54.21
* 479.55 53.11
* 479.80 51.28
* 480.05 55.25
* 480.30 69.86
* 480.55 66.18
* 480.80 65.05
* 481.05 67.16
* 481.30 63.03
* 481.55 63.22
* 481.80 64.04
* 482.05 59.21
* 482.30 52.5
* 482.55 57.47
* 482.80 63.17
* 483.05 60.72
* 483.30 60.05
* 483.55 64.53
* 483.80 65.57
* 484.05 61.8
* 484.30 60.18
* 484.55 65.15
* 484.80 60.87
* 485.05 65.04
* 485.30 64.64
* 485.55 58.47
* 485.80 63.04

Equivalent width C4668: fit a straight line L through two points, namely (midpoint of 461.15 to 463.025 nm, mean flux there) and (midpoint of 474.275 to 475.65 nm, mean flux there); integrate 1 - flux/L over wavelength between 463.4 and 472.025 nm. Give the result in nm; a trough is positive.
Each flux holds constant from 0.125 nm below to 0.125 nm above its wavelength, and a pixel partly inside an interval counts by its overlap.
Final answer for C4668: -0.209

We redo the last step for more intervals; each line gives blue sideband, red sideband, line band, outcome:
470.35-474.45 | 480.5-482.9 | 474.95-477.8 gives 0.51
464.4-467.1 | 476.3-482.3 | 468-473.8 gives -0.47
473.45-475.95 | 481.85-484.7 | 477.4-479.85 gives 0.43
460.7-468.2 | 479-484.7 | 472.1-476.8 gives 0.12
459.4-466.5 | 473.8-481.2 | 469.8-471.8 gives -0.23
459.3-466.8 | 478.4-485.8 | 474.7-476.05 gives 0.12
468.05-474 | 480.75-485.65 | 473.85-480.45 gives 0.94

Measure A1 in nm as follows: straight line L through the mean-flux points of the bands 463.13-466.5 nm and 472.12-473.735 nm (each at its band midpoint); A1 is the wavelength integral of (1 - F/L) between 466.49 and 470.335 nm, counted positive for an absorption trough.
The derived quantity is 0.164 nm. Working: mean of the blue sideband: 68.4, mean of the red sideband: 66.3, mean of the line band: 64.6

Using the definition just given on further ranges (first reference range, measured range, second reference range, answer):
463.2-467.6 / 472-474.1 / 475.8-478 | -0.32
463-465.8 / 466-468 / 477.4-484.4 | 0.07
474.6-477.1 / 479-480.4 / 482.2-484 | 0.06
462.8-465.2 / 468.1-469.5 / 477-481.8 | -0.01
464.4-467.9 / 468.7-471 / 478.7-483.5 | -0.12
